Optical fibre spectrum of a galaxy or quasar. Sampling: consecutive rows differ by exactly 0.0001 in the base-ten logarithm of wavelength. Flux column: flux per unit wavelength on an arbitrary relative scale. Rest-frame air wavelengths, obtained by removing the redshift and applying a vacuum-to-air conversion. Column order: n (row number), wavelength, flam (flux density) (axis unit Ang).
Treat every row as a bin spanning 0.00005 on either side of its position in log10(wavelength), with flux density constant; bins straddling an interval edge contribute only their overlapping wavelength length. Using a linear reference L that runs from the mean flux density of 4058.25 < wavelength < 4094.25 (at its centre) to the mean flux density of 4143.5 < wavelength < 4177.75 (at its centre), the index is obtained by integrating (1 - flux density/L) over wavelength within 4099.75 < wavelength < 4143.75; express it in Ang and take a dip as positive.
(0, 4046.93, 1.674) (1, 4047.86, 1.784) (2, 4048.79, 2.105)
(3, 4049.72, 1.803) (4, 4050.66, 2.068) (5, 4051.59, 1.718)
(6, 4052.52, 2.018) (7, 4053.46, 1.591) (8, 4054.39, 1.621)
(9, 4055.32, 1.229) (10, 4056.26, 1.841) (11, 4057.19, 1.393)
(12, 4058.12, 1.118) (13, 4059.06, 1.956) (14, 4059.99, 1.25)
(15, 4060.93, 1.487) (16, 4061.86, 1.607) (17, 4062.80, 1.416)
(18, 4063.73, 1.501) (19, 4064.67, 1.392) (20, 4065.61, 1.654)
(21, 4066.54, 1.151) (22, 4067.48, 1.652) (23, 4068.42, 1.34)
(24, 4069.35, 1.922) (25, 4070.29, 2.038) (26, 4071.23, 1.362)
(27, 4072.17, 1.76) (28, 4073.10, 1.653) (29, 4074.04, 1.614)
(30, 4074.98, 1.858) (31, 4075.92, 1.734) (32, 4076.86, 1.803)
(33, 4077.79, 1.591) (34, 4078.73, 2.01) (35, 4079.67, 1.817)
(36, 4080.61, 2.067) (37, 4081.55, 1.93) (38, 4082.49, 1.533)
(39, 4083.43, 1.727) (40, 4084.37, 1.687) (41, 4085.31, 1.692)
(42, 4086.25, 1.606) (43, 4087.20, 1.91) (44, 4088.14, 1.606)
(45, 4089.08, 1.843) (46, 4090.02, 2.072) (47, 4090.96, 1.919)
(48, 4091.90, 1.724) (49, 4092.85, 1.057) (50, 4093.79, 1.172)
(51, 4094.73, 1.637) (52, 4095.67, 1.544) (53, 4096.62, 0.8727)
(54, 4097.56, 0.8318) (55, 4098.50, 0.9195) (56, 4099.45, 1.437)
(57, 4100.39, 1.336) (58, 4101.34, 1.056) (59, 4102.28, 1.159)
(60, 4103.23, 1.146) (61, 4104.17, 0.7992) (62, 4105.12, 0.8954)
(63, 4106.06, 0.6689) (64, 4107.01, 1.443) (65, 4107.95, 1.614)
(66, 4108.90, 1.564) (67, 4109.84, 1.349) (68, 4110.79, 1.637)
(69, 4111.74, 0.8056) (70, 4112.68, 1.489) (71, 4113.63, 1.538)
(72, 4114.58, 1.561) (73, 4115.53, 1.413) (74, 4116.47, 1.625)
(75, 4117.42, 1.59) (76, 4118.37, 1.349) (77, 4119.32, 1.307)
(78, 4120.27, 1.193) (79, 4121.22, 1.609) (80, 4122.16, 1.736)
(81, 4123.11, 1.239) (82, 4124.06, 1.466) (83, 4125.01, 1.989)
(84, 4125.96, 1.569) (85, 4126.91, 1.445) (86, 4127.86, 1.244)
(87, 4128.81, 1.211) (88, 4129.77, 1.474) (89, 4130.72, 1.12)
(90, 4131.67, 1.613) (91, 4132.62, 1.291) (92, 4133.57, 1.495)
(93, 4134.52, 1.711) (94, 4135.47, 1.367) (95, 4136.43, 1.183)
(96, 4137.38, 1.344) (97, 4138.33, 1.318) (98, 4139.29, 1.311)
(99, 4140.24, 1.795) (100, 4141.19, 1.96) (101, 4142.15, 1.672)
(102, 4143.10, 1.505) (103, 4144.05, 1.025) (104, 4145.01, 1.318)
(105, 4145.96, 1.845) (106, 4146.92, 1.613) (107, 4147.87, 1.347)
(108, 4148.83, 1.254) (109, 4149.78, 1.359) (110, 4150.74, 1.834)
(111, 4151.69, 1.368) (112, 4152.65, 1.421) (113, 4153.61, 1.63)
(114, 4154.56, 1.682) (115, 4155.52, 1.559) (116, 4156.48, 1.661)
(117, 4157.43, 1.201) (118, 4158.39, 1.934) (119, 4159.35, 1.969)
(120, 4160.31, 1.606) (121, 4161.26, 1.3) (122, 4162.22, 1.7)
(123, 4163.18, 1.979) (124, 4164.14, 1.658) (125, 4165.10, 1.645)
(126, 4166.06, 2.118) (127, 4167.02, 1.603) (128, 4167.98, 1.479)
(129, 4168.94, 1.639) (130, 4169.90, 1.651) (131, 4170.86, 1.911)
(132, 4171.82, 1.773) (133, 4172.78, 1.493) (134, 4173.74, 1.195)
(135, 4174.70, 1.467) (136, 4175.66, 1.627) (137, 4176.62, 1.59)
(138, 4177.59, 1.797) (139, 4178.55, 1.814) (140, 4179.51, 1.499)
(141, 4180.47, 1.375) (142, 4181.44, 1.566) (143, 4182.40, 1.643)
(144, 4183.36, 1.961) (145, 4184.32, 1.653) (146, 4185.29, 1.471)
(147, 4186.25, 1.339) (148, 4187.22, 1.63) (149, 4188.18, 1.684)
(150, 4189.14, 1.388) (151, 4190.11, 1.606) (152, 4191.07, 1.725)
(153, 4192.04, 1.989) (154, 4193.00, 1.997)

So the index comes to 6.1 Ang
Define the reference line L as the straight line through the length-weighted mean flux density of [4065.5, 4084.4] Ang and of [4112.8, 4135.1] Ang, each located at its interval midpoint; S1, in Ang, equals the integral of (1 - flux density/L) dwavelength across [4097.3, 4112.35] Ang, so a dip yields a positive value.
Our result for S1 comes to 3.74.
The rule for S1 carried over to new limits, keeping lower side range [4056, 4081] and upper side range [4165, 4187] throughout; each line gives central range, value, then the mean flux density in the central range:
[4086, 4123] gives 5.5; 1.38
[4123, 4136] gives 1.4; 1.45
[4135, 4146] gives 1.1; 1.46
